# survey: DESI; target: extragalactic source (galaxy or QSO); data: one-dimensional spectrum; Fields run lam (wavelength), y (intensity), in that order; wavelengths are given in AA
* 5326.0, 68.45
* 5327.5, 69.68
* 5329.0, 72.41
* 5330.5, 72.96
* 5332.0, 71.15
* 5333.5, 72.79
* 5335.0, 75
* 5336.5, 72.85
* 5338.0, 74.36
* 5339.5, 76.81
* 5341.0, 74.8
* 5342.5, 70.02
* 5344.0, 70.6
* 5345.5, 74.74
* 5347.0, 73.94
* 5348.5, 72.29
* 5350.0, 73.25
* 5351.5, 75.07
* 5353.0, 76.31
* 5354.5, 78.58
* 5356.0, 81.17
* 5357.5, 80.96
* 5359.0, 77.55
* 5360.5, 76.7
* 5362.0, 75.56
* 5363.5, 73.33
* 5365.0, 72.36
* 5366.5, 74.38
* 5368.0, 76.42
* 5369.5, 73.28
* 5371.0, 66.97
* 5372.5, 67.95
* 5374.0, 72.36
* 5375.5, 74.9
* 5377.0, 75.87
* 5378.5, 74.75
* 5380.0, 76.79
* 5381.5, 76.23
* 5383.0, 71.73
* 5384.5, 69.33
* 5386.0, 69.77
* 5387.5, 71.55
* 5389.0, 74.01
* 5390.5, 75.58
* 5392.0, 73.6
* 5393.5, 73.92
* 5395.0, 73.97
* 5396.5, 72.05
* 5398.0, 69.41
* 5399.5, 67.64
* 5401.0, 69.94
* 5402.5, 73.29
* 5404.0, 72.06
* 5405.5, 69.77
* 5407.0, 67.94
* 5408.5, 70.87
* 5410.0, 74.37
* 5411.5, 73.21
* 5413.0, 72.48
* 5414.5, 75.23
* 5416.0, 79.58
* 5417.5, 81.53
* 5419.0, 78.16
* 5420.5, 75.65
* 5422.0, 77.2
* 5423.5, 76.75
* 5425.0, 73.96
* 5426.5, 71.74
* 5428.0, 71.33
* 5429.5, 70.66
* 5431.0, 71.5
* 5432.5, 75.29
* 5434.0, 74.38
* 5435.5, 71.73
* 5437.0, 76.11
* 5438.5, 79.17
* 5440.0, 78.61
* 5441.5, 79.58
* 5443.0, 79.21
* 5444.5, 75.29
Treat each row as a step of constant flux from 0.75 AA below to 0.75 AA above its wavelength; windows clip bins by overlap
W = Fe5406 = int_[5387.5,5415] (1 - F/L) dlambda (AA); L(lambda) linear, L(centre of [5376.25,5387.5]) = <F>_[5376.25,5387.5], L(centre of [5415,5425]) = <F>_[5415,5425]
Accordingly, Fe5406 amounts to 1.3 AA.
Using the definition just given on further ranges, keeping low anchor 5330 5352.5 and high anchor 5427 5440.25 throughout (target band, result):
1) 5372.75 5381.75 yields -0.1 AA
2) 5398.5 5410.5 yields 0.5 AA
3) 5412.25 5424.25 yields -0.5 AA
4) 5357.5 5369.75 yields -0.3 AA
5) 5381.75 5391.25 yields 0.2 AA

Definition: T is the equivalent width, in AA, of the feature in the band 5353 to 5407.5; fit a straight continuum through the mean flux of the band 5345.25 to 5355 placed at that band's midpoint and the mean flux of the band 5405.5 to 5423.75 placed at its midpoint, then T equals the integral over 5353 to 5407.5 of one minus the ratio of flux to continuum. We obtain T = 1.0 AA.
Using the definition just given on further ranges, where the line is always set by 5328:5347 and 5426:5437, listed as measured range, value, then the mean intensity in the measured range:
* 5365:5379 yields 0.0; 72.9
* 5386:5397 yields -0.1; 73.3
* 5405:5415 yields 0.1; 72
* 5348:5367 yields -0.8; 76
